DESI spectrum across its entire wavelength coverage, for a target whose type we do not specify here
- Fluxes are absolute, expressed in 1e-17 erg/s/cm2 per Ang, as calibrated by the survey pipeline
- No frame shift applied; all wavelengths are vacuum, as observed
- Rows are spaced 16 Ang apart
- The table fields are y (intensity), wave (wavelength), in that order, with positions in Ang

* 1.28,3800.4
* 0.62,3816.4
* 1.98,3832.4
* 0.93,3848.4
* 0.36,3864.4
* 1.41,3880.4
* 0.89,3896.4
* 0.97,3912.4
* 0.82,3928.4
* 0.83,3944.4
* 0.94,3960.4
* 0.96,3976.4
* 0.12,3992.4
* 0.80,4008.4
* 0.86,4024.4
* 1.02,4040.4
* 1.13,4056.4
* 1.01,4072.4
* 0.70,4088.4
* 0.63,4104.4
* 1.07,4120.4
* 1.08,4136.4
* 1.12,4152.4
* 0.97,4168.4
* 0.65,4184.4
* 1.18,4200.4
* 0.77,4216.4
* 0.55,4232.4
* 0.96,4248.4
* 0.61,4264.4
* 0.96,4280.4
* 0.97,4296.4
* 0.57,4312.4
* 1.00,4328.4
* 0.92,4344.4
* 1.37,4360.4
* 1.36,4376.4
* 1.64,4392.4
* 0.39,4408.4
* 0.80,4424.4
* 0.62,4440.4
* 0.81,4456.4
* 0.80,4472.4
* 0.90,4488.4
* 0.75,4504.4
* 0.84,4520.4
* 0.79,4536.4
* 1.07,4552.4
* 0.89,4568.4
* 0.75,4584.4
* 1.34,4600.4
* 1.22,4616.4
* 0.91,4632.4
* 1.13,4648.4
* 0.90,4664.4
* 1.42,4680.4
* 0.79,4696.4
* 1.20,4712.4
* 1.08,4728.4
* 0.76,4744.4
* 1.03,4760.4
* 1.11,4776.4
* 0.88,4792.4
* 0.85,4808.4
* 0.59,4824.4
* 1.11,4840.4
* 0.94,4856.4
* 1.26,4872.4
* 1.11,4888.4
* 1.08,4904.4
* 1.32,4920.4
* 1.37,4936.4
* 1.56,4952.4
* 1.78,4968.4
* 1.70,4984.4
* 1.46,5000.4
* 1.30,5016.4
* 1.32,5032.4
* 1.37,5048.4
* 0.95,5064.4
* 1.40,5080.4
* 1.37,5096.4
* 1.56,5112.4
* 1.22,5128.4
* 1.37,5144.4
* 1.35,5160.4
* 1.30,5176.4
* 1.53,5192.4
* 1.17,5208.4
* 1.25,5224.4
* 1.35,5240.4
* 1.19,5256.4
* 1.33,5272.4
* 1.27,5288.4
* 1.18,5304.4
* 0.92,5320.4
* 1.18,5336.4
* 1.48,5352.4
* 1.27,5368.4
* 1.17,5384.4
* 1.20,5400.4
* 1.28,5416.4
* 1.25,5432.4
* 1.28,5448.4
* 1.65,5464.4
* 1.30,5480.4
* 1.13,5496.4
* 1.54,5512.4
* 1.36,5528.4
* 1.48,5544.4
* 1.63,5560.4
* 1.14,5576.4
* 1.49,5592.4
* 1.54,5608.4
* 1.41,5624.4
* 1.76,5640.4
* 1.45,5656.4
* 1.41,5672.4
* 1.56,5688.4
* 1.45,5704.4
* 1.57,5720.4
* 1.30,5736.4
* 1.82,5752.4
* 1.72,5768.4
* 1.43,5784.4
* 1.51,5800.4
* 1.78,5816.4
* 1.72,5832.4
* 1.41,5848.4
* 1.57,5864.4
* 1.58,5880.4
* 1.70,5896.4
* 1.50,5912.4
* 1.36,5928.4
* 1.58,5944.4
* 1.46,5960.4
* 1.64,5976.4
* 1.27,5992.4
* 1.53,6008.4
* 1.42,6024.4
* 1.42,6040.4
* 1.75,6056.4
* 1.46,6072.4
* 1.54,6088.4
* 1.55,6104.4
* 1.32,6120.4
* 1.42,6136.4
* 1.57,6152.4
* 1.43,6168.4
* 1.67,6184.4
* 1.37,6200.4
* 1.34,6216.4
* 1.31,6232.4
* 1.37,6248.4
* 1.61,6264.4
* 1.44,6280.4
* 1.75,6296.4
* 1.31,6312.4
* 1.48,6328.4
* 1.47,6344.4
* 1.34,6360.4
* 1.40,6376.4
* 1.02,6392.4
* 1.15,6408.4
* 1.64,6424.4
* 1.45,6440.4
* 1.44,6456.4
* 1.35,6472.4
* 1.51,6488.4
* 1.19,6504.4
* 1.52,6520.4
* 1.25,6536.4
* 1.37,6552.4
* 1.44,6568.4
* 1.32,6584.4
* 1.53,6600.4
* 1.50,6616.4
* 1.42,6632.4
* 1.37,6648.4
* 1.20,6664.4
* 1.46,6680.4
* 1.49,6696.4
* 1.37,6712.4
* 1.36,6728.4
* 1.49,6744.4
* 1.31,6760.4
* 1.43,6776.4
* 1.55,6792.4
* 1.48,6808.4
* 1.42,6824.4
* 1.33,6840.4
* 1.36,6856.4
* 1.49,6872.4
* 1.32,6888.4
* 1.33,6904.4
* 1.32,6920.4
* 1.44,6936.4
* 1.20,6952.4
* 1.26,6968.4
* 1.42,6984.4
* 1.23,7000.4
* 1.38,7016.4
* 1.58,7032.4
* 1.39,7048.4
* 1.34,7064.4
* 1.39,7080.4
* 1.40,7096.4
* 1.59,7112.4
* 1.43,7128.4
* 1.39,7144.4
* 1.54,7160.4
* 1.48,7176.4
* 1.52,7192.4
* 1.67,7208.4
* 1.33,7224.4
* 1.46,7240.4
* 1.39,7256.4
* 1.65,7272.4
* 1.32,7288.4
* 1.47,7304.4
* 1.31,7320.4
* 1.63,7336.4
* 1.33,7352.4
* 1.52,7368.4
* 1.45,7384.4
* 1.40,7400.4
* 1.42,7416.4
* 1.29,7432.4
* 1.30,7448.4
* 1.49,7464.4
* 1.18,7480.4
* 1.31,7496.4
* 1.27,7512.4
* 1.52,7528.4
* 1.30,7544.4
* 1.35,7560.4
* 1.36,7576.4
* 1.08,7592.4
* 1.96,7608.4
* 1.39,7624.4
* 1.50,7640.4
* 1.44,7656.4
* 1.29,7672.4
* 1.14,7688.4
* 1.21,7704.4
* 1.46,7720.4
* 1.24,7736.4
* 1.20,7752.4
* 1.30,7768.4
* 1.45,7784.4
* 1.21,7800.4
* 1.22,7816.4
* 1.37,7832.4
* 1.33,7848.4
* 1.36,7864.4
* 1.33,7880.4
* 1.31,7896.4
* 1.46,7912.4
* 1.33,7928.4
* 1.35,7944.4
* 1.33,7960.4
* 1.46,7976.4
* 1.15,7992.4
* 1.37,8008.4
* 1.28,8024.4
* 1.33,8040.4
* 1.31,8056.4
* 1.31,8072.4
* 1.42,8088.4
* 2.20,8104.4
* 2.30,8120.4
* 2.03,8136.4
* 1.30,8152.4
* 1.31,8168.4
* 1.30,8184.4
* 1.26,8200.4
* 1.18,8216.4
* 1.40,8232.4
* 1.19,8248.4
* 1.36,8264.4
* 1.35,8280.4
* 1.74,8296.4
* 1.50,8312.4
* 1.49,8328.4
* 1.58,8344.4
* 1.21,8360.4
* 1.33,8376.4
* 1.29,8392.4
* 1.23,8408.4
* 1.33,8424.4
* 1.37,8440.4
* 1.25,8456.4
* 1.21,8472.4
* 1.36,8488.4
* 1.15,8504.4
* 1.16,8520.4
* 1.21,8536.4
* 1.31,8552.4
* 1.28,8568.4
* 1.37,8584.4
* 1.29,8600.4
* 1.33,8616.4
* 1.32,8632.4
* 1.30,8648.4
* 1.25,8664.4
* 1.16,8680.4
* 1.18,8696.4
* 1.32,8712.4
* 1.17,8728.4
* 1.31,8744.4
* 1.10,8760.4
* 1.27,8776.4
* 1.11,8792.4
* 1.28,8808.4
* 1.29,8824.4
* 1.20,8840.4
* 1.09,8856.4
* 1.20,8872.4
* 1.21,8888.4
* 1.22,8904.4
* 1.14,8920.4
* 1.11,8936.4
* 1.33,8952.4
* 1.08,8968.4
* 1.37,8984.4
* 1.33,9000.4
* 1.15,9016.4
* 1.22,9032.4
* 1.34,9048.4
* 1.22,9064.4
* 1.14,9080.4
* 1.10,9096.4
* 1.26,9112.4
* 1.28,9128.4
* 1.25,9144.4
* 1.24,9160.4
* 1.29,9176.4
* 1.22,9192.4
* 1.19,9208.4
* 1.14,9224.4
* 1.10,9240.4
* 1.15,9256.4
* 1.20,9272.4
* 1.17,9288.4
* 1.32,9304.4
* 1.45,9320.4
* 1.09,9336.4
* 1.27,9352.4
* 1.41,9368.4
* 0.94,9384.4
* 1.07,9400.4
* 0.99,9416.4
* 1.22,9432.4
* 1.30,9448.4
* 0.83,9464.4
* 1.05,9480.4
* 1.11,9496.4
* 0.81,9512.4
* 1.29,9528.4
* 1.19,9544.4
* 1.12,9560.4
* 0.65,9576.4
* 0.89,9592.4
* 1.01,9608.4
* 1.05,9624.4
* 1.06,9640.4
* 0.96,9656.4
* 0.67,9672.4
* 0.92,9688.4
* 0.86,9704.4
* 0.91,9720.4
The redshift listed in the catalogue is 0.236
